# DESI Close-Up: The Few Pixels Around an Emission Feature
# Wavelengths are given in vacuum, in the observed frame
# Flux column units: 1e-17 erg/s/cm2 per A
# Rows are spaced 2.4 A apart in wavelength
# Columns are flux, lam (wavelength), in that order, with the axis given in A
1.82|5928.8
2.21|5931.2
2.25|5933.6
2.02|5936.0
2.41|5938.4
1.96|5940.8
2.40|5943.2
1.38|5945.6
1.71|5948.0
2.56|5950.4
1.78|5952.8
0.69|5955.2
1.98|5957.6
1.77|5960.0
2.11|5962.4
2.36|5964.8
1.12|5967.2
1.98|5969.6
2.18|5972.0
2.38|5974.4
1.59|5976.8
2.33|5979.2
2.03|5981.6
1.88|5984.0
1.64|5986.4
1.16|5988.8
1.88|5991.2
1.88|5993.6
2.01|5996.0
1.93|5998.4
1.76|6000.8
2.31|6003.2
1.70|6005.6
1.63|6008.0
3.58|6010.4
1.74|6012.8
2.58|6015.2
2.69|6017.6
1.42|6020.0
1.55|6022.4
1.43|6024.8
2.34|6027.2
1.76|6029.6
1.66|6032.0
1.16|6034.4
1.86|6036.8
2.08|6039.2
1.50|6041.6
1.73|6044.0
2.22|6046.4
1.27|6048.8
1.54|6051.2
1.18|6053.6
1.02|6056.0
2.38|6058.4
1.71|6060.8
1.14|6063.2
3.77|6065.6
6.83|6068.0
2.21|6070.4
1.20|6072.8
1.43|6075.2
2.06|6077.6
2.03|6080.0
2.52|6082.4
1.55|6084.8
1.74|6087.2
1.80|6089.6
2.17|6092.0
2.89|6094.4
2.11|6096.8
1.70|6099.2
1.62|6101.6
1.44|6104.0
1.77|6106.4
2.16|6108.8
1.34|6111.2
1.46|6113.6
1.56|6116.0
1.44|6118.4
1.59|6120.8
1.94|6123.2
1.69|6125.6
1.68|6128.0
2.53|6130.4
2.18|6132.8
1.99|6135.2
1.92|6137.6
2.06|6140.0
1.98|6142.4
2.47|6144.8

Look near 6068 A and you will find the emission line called [O III]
